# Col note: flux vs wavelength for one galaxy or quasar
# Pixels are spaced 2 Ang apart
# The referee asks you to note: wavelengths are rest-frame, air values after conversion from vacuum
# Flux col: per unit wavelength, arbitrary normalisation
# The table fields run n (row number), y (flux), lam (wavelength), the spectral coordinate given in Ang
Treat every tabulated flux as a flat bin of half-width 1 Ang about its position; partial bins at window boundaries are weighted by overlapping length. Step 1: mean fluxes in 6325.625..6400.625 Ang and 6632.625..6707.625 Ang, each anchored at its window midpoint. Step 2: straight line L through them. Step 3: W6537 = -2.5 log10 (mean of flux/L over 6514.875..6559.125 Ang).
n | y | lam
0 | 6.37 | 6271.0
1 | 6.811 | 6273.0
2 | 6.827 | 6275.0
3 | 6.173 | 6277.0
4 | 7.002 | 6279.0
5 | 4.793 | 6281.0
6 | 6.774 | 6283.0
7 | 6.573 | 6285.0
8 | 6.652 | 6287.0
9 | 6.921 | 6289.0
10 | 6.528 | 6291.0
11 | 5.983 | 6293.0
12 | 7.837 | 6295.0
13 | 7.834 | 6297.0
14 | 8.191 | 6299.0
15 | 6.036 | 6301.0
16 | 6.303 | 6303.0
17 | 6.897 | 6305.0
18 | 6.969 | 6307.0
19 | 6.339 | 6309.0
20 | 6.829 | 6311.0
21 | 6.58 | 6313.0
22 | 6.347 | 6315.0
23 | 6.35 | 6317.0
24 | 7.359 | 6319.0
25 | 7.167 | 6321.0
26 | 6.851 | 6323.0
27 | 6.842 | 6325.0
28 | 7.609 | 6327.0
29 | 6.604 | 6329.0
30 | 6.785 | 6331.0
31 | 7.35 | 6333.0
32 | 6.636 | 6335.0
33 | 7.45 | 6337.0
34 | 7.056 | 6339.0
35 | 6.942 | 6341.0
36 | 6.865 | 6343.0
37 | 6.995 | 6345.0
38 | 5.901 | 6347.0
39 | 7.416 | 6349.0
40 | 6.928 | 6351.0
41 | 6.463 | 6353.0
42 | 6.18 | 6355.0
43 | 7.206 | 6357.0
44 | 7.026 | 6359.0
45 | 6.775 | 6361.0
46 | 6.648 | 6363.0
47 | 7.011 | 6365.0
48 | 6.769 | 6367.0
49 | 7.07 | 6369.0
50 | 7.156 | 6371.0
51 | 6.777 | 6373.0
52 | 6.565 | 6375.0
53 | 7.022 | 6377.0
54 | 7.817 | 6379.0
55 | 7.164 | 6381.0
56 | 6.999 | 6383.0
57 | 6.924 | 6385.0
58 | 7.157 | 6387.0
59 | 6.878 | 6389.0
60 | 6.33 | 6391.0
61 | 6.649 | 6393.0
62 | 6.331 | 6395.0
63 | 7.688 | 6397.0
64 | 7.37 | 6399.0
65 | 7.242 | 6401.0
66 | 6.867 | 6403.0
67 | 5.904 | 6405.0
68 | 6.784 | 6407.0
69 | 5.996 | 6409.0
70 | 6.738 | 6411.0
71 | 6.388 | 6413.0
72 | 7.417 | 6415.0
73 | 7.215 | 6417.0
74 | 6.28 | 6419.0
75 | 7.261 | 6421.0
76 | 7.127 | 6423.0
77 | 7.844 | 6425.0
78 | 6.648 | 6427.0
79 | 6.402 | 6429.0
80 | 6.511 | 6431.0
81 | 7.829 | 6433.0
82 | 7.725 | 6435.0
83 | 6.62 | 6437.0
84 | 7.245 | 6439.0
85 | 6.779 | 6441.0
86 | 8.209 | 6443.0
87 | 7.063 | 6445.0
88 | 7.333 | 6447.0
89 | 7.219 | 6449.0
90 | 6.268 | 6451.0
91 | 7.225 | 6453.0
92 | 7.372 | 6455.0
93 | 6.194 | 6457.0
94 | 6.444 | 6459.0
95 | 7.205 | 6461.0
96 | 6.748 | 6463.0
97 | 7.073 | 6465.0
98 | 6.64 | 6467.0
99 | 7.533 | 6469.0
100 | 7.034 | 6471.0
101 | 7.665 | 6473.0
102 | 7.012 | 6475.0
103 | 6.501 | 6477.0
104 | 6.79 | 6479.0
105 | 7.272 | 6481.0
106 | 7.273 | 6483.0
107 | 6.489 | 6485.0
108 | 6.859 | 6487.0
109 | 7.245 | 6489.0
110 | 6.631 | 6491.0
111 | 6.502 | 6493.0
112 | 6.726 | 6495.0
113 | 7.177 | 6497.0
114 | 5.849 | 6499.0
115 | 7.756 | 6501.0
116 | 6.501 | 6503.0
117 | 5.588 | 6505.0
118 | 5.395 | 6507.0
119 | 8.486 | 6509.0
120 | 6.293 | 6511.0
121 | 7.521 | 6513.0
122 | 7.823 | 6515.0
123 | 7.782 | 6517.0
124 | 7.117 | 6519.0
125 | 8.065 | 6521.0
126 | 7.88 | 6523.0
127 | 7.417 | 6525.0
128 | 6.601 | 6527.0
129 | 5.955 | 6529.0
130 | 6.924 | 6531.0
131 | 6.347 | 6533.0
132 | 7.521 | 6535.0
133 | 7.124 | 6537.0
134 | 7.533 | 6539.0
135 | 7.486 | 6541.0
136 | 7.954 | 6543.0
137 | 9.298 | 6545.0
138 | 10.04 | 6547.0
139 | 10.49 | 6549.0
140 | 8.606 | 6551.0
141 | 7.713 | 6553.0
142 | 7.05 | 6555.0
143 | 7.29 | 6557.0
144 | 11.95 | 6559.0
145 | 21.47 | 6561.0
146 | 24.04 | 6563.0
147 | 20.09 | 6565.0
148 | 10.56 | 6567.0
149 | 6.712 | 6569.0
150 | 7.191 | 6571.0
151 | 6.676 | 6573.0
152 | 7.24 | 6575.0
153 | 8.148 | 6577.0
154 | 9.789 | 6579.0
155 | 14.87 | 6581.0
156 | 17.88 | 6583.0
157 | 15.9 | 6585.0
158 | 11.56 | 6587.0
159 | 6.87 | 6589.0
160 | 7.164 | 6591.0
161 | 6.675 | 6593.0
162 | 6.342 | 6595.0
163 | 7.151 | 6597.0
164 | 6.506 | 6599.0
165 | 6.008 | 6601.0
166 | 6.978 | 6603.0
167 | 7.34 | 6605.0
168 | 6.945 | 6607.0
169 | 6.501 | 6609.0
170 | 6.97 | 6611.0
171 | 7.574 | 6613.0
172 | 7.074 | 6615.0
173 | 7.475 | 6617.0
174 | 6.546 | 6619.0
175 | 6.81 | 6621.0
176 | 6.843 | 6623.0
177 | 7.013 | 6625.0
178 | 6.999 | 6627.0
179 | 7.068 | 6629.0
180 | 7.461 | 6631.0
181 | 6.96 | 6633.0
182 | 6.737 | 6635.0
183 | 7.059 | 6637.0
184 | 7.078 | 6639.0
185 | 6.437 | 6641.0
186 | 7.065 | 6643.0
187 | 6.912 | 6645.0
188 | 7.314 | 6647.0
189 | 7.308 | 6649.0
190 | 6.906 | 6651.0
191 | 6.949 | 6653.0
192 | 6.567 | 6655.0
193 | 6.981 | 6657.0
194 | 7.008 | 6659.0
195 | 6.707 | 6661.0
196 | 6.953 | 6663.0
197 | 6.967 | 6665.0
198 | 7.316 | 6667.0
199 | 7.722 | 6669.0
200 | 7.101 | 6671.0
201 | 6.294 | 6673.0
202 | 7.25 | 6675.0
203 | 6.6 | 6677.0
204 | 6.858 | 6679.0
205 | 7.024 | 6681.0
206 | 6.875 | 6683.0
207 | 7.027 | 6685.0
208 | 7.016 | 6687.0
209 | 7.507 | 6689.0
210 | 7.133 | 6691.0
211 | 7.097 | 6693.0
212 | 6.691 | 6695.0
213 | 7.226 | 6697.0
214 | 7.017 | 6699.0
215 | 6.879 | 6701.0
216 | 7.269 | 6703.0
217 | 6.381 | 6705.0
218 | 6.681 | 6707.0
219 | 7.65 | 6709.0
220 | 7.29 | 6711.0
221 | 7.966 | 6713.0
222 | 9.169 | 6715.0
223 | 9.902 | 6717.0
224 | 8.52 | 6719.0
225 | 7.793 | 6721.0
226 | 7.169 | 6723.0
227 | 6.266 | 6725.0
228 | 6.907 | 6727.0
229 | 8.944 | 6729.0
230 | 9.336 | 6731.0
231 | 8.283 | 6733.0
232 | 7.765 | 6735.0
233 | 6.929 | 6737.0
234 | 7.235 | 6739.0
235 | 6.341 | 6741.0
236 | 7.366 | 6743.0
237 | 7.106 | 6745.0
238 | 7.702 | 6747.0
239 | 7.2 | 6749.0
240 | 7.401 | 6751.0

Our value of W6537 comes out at -0.13 mag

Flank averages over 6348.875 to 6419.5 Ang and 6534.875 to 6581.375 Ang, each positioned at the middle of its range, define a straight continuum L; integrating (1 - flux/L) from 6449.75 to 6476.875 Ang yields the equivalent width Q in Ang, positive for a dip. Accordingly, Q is 4.7 Ang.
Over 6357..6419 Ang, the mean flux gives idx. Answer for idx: 6.88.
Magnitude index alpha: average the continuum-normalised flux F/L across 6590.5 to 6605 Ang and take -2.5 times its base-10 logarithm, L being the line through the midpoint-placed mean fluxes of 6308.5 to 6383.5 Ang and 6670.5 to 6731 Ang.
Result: 0.08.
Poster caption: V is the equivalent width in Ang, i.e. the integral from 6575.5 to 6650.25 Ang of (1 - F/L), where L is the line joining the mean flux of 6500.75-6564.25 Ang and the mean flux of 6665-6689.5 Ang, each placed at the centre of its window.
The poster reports -1.30 Ang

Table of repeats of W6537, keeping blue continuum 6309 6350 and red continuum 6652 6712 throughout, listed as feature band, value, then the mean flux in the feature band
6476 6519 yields 0.009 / 6.88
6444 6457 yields -0.014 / 7.01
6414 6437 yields -0.028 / 7.09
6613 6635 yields -0.009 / 7.04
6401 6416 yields 0.045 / 6.63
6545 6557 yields -0.243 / 8.7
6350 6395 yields 0.004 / 6.87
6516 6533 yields -0.034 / 7.17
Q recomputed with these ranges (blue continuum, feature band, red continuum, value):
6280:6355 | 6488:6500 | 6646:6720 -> 0.5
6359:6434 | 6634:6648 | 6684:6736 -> 0.9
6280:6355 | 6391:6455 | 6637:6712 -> -1.0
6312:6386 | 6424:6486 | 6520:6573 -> 9.5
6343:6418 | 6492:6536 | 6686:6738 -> 1.1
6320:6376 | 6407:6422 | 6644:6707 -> 0.3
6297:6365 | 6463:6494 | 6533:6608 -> 5.9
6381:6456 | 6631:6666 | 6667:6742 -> 1.7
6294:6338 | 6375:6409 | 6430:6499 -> 0.4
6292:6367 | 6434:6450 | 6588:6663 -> -0.9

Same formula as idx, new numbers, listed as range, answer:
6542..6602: 10.3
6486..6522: 6.96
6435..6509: 6.91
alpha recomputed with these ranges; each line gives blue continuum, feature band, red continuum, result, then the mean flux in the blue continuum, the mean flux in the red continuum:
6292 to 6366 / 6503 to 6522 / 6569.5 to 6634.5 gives 0.09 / 6.88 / 8.06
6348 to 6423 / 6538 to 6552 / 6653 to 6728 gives -0.24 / 6.88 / 7.21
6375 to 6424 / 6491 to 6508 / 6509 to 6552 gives 0.17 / 6.89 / 7.72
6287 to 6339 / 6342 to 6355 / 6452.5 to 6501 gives 0.03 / 6.9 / 6.91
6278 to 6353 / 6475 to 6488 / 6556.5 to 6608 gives 0.30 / 6.82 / 10.4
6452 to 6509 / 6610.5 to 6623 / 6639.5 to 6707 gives -0.02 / 6.84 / 6.98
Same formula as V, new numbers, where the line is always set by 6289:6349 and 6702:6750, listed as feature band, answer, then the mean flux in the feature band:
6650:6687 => 2.83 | 6.95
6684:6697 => 0.82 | 7.09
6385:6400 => 0.23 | 6.92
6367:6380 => -0.11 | 7.04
